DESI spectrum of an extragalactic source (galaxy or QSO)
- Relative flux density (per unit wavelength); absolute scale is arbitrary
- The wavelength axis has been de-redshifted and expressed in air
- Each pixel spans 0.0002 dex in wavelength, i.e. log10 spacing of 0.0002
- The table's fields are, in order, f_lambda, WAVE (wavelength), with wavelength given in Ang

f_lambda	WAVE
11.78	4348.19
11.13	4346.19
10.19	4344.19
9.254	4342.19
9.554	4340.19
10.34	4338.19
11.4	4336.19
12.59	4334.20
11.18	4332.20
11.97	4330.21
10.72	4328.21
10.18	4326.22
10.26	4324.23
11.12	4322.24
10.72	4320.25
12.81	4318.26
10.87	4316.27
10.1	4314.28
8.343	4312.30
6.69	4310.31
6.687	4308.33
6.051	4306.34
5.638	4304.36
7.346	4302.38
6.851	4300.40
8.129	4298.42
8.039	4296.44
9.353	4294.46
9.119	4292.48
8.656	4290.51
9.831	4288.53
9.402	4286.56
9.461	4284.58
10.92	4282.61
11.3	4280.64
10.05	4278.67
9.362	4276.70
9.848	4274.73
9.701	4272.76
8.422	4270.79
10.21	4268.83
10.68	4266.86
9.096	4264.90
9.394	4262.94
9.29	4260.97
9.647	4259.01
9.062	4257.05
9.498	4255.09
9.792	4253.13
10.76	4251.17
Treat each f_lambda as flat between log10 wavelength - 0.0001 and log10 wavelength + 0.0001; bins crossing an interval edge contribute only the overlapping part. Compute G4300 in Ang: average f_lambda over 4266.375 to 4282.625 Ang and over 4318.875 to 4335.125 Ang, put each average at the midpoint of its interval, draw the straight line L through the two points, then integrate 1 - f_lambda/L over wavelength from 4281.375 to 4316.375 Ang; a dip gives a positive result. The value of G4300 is 7.1 Ang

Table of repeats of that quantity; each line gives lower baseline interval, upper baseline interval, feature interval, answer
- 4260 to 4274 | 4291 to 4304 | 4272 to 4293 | -2.4 Ang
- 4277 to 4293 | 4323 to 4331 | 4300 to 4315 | 4.6 Ang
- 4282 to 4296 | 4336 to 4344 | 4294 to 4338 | 1.5 Ang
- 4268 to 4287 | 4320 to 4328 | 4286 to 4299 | 1.5 Ang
